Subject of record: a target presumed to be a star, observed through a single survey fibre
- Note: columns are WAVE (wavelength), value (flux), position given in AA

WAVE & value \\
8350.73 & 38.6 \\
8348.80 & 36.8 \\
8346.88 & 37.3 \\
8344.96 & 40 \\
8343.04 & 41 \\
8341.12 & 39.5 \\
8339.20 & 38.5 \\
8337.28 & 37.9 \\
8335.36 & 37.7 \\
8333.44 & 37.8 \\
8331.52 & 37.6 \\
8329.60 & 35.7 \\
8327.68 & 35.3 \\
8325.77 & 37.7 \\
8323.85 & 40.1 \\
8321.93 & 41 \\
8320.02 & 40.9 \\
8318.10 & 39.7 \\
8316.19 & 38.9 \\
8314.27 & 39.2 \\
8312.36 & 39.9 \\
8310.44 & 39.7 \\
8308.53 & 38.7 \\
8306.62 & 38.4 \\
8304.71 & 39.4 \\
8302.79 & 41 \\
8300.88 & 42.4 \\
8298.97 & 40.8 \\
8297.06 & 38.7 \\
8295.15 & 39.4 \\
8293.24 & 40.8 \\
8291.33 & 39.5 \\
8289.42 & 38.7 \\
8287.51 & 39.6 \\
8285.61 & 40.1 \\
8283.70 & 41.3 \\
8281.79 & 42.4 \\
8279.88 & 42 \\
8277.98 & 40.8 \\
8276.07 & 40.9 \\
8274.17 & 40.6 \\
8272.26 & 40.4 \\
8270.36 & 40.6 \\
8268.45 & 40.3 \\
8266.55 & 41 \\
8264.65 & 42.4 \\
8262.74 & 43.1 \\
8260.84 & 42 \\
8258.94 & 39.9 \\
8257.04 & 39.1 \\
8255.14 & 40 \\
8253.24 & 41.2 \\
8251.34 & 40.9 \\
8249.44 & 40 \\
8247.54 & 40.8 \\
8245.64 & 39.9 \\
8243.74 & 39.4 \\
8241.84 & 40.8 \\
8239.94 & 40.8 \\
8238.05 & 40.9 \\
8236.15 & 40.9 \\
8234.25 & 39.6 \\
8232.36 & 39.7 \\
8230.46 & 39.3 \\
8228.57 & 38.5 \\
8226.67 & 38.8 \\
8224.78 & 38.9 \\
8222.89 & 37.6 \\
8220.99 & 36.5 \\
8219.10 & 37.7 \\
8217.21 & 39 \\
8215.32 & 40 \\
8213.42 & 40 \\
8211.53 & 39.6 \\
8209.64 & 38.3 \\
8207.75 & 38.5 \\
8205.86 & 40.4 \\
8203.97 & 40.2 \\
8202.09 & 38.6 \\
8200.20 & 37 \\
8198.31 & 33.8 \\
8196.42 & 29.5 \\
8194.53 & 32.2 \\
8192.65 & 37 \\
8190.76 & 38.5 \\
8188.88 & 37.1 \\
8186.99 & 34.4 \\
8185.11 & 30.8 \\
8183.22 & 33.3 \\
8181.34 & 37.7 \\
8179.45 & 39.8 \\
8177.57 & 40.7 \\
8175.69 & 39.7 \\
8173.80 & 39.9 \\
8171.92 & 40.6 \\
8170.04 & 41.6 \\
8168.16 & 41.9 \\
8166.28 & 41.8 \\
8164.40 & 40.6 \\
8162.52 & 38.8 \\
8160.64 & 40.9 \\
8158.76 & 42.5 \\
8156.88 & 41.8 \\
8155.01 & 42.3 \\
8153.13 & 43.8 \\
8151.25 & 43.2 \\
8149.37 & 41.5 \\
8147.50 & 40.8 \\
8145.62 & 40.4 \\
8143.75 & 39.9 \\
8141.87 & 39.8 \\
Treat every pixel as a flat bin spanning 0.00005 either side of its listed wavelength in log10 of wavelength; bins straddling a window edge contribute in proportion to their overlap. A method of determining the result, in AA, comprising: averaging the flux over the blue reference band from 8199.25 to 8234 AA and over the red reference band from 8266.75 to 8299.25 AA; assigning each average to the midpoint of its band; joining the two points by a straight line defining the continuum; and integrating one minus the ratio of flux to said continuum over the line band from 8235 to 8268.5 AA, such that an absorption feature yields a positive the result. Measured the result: -0.9 AA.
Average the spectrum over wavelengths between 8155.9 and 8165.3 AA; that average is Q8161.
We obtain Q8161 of 40.9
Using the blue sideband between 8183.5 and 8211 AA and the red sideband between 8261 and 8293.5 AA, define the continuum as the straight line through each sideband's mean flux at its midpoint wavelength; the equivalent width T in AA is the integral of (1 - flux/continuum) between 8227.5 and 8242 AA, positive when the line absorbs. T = -0.6 AA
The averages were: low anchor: 36.2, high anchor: 40.9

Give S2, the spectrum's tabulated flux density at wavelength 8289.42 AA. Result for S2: 38.7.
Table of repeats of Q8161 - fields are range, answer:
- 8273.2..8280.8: 41.1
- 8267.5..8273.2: 40.4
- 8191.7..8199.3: 33.1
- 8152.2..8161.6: 42.3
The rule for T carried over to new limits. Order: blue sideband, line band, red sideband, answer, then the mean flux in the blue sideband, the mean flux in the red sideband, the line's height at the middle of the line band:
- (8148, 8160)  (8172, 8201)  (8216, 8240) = 3.4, 42.4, 39.1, 40.9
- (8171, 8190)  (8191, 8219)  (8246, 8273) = 0.7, 37.4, 40.8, 38.5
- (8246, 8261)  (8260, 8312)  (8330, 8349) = -1.2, 40.4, 38.4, 39.6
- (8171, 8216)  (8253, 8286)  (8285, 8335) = -2.1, 37.4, 39.2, 38.6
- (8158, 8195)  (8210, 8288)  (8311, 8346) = -3.0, 38.5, 38.8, 38.7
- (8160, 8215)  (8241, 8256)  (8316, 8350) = -0.8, 38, 38.5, 38.2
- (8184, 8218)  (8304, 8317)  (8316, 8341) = -0.3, 36.9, 38.4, 38.2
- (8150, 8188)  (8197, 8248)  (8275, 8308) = 1.3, 39.8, 40.3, 40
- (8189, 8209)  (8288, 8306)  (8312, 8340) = -0.9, 36.6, 38.5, 38.1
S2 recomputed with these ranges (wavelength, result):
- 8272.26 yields 40.4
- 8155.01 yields 42.3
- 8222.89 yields 37.6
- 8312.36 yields 39.9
